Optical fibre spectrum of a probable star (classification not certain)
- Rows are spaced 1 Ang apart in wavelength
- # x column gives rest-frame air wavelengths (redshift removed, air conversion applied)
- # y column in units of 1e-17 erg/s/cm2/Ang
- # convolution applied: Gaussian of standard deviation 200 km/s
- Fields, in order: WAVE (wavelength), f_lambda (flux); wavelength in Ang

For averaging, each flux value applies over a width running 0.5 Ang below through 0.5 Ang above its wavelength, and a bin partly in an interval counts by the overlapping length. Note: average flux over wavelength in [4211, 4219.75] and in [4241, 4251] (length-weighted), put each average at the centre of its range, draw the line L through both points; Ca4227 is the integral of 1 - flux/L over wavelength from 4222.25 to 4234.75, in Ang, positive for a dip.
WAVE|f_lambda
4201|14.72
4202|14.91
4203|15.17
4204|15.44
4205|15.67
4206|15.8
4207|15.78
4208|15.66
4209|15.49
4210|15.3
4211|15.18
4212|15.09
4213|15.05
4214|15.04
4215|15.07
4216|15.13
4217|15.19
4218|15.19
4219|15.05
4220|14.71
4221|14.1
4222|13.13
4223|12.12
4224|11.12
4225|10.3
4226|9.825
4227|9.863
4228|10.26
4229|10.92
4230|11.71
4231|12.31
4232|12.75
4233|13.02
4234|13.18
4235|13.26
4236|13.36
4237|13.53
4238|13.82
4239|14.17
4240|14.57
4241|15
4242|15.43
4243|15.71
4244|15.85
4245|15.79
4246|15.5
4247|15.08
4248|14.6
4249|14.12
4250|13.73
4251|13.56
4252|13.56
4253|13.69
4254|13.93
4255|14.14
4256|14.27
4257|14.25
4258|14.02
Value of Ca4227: 2.9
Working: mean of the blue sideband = 15.1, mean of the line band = 11.5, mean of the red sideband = 15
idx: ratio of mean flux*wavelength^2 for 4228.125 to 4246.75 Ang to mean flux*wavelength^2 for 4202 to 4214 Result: 0.91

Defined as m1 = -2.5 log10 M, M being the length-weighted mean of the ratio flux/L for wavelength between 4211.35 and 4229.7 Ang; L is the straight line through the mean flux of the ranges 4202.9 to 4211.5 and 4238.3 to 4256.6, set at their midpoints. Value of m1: 0.157 mag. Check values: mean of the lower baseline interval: 15.5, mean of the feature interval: 13.2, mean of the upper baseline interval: 14.6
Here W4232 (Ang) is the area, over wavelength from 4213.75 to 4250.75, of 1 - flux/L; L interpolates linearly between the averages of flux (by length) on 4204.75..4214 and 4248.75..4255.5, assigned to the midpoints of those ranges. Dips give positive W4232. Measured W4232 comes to 2.4 Ang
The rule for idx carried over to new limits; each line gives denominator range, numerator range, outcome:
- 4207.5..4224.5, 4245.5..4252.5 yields 1.00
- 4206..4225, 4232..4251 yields 1.00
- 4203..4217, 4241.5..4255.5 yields 0.97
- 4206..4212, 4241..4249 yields 1.01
